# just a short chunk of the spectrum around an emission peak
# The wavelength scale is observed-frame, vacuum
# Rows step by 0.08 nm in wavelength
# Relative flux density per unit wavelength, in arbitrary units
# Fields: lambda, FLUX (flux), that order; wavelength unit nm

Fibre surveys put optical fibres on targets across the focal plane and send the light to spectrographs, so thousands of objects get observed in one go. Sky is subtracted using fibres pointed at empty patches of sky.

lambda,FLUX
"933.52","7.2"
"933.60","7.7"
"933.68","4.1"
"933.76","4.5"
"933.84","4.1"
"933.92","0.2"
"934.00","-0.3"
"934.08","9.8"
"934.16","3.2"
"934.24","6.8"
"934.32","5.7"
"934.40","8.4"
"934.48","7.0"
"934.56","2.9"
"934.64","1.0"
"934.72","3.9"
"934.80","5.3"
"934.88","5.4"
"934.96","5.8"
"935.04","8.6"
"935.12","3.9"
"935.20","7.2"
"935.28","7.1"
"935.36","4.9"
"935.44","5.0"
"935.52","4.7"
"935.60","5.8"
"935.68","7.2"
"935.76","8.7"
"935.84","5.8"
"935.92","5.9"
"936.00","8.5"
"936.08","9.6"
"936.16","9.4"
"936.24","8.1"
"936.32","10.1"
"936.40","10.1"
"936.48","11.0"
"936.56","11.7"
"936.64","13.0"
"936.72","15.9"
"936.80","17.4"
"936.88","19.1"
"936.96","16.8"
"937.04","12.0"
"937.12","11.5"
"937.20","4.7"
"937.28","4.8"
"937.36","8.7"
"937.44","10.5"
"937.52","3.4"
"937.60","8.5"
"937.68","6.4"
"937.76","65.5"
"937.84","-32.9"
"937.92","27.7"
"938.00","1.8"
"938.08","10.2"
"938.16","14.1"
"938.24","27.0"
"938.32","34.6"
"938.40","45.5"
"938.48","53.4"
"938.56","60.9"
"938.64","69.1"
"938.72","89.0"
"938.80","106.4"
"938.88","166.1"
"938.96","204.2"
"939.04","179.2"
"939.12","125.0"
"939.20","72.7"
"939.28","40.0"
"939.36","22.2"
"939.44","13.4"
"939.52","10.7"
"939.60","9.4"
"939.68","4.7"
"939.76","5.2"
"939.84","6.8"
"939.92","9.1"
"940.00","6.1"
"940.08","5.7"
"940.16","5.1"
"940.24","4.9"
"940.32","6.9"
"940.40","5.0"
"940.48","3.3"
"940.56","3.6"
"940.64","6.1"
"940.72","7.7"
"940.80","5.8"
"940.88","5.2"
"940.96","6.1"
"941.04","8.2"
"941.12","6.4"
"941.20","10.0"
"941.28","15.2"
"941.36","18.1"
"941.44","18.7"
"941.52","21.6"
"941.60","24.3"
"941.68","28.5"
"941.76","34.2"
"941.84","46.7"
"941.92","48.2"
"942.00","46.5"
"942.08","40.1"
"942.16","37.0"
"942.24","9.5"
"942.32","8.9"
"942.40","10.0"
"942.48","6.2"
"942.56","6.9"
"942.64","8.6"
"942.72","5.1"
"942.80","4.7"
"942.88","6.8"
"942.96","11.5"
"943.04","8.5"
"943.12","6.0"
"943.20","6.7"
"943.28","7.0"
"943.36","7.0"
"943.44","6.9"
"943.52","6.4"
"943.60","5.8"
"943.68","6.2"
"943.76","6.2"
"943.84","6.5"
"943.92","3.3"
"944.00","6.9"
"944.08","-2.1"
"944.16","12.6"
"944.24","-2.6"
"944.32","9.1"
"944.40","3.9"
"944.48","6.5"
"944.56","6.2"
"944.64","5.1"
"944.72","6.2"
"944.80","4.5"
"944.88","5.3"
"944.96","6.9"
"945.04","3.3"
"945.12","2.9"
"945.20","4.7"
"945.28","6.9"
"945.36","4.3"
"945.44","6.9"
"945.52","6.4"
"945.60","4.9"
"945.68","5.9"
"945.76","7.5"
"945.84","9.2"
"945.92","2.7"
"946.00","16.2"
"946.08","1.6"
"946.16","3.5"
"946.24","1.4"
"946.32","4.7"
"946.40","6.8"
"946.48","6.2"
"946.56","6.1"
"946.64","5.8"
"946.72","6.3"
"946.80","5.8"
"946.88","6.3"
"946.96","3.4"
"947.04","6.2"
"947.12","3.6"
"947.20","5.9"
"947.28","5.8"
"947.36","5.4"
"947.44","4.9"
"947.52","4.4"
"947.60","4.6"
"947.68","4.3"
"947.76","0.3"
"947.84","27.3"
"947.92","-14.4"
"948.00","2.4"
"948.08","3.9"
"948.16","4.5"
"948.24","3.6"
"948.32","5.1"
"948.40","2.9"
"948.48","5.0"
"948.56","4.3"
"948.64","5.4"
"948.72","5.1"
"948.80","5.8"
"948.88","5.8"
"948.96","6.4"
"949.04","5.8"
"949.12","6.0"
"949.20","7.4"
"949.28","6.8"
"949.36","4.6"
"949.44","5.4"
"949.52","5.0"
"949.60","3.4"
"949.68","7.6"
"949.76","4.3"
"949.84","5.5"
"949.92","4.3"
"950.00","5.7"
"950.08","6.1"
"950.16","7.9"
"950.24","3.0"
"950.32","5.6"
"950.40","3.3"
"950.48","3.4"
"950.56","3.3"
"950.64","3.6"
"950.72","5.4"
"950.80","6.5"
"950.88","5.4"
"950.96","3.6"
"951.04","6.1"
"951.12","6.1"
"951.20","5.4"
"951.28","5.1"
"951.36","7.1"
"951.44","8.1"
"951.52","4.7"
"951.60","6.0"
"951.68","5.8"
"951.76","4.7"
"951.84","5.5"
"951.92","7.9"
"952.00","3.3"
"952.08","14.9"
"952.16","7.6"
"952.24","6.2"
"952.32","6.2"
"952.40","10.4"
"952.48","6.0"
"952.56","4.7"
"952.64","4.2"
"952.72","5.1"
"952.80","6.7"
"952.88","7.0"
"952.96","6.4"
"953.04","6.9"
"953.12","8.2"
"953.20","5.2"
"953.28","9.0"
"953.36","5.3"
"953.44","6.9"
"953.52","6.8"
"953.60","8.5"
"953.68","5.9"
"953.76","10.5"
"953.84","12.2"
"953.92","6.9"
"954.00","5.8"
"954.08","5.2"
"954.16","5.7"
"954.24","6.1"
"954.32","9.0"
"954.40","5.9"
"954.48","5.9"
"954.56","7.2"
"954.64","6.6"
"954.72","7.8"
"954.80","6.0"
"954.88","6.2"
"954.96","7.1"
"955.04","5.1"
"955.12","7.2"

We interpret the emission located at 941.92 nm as [N II]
